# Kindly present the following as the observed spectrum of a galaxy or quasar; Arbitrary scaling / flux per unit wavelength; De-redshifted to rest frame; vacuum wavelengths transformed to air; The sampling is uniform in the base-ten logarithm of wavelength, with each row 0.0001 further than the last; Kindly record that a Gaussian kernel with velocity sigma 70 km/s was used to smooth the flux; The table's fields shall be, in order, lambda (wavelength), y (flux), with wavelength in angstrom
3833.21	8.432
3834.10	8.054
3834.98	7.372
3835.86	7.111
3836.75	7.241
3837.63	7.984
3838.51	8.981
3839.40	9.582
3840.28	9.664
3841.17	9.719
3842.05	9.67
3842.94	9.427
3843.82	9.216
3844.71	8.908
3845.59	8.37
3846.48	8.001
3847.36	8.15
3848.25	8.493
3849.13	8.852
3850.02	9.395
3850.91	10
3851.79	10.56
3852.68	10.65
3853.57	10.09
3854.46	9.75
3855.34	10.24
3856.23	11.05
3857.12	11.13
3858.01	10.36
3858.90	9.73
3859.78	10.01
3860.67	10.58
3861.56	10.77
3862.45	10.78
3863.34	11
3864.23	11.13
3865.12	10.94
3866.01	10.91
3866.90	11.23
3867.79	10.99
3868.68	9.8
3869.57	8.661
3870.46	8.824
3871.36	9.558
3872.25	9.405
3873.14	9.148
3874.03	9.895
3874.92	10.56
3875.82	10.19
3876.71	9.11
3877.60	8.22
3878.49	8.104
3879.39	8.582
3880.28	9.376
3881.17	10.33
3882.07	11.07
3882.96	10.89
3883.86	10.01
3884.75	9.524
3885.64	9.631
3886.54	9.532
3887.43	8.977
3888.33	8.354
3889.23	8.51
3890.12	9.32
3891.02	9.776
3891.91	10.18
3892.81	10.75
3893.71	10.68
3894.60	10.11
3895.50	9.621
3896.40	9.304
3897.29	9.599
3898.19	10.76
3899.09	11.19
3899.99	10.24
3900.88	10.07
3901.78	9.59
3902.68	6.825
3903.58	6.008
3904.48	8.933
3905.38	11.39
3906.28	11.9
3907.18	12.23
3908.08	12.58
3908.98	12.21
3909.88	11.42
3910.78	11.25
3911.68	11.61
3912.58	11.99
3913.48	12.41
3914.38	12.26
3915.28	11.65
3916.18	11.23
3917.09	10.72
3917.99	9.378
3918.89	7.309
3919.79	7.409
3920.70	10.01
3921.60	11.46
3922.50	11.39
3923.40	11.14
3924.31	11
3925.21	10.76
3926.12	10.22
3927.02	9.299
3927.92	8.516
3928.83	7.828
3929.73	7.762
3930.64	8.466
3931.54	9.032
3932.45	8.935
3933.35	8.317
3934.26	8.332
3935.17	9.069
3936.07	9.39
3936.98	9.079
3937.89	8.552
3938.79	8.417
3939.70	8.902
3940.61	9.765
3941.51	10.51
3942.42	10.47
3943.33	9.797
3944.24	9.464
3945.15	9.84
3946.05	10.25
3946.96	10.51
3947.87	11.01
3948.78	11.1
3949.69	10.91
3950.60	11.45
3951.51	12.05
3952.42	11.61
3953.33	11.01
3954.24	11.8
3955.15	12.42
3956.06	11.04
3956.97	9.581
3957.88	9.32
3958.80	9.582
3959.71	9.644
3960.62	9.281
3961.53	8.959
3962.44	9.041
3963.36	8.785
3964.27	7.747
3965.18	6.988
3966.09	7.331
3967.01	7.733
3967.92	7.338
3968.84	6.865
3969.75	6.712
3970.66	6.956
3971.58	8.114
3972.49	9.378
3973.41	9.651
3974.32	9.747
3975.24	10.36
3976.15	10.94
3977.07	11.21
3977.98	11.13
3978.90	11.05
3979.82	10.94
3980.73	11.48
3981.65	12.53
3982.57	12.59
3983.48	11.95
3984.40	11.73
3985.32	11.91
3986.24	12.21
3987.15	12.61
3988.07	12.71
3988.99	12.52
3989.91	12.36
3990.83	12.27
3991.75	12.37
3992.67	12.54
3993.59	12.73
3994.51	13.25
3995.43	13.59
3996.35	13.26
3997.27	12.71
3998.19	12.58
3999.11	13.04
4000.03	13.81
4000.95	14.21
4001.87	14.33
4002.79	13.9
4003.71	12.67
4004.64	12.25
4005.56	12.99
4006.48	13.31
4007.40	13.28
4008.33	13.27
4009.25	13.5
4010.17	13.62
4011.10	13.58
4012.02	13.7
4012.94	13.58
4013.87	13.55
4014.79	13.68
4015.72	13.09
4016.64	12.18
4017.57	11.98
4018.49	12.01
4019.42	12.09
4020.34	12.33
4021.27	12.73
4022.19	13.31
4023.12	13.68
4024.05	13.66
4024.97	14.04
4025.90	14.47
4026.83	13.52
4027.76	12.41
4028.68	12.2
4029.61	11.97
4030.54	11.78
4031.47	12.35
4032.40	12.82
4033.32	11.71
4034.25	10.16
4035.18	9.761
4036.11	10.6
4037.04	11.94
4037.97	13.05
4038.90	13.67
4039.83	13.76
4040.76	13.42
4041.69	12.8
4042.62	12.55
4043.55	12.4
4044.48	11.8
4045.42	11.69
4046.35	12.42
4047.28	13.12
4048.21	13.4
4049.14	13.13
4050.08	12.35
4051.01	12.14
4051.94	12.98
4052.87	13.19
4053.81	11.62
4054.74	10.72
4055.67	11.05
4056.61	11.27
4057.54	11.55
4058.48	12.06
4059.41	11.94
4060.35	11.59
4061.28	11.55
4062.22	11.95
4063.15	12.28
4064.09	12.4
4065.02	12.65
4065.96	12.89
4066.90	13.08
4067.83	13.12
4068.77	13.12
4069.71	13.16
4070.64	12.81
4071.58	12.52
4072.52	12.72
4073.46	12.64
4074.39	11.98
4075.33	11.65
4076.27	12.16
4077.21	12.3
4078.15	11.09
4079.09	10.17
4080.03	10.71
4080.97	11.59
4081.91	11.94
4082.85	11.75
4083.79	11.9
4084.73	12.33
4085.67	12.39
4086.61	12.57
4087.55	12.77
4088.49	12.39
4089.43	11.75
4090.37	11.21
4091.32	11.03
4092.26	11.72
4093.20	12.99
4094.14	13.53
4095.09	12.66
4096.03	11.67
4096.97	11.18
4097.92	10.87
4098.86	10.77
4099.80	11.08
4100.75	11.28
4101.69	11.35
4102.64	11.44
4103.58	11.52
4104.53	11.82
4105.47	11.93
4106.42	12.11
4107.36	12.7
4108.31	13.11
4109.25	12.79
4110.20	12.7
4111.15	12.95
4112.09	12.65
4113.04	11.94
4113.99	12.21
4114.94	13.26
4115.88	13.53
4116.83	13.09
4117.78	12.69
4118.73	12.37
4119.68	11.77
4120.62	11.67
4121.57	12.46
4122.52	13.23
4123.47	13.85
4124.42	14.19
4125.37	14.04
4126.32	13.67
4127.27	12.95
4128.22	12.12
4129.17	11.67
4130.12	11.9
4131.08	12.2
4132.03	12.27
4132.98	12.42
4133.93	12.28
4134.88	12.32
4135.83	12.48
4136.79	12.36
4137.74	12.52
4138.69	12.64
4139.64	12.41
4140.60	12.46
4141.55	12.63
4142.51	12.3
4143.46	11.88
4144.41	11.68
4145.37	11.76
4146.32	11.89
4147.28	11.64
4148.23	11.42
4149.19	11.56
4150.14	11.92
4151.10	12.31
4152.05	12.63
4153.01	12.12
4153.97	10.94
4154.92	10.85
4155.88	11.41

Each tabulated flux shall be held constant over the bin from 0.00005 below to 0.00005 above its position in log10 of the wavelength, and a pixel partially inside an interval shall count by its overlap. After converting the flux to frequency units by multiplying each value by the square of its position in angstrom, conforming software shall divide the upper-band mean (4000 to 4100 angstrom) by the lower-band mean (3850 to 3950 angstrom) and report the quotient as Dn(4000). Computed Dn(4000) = 1.3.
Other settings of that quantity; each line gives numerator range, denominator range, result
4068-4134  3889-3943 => 1.35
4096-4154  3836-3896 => 1.44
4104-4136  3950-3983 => 1.39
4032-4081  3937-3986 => 1.28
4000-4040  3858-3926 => 1.35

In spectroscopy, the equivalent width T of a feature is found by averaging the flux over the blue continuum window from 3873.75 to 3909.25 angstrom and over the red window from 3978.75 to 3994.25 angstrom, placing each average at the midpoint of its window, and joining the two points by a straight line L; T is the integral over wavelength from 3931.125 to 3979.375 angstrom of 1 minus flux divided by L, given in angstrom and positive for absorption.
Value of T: 7.8 angstrom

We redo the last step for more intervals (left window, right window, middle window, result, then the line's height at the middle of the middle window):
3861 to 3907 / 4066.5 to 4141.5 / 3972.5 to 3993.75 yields -1.4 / 10.9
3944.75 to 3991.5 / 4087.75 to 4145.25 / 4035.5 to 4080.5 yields -2.9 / 11.5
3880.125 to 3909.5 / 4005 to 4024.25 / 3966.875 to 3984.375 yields 3.2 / 12.1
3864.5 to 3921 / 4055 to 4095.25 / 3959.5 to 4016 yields -1.7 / 11.1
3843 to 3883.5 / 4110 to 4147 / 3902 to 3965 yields 3.1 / 10.6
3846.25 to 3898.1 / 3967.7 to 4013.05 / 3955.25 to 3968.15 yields 2.9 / 11.4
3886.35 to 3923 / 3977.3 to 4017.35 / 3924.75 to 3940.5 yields 3.0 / 11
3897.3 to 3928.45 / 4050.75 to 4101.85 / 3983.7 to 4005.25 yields -3.1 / 11.2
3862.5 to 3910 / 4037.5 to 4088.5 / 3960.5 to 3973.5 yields 3.6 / 11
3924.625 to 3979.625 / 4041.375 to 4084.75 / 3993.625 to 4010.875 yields -4.2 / 10.7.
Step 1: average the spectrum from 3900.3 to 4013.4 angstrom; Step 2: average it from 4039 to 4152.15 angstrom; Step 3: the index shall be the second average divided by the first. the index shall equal 1.14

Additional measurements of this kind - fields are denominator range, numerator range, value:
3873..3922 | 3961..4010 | 1.12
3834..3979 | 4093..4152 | 1.26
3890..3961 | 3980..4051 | 1.26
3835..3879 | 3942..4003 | 1.13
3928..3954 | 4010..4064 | 1.28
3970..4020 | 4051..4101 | 0.98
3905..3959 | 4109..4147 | 1.22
